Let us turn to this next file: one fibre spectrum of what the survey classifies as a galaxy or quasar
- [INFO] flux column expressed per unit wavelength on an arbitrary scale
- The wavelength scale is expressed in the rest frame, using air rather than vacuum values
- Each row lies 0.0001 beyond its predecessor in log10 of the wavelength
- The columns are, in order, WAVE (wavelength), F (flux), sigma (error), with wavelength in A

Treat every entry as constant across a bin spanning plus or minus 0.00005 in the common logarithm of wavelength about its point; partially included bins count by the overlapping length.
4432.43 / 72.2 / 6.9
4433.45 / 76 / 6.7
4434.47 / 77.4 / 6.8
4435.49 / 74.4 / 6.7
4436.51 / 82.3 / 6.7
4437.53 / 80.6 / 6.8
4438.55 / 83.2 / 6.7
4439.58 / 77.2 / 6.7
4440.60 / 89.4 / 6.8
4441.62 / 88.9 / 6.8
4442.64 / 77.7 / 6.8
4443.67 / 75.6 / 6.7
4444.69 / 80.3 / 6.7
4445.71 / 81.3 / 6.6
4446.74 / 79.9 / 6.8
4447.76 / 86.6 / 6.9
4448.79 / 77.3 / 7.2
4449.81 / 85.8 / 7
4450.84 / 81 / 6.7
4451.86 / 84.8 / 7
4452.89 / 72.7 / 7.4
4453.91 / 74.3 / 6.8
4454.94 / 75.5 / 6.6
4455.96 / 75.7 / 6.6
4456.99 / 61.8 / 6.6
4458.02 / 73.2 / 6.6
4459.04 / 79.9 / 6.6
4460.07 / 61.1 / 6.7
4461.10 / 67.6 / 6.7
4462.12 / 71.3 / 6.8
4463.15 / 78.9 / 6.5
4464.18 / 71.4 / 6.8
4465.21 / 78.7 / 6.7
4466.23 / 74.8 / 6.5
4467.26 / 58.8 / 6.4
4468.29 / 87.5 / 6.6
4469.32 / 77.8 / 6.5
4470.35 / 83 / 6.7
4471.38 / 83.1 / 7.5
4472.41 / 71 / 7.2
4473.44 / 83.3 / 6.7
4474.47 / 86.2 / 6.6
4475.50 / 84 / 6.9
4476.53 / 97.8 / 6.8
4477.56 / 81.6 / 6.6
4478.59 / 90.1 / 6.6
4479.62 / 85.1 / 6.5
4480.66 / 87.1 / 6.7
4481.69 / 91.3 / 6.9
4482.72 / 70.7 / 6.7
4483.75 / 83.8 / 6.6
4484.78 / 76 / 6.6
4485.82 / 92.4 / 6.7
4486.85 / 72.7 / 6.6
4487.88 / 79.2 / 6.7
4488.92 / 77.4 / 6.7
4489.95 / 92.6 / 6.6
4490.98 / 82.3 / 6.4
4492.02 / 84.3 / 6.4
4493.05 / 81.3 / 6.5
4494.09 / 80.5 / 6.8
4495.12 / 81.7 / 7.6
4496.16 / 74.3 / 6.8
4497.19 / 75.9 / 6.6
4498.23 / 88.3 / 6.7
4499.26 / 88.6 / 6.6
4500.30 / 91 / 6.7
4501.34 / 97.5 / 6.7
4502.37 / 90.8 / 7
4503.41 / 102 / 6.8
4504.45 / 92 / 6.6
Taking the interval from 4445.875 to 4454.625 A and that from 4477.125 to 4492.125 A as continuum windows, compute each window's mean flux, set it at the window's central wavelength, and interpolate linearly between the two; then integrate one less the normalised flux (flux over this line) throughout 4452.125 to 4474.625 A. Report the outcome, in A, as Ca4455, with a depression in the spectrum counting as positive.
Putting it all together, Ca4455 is 1.8 A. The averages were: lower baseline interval 80.2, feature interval 74.8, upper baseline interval 83.1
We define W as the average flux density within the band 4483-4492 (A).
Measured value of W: 81.9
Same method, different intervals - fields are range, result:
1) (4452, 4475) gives 75.1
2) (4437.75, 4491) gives 79.6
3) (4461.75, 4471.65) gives 76.4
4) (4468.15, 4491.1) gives 83.3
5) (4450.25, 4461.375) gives 73.6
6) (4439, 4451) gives 81.7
